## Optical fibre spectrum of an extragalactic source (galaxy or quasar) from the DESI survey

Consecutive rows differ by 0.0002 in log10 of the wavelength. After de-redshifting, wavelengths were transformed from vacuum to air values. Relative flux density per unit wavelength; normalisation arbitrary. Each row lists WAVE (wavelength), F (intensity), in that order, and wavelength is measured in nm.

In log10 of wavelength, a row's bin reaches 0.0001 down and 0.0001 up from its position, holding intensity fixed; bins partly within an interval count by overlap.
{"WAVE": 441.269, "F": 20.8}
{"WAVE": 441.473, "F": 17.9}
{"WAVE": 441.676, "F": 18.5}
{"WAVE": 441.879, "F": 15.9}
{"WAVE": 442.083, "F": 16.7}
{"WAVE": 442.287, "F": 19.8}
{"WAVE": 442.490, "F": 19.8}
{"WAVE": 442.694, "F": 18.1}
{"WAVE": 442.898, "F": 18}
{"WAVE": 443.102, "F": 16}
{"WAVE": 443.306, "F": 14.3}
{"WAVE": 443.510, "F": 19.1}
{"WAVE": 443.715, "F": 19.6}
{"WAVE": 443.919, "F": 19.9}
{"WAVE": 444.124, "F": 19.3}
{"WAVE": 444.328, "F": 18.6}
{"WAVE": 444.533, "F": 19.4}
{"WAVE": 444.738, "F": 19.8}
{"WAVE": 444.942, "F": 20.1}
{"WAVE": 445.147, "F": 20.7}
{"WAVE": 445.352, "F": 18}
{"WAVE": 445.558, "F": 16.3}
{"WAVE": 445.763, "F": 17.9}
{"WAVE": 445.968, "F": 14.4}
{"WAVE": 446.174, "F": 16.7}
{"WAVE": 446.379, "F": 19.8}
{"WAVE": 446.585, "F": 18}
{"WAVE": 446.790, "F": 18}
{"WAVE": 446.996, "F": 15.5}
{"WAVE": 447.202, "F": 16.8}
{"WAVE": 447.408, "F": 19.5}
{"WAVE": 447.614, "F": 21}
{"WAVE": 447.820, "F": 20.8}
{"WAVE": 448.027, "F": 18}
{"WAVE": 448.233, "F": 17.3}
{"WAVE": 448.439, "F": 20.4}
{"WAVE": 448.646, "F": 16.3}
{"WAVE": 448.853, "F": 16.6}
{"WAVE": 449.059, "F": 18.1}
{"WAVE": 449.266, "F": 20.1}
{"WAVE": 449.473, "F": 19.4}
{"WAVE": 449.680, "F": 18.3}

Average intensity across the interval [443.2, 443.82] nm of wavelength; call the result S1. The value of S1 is 17.7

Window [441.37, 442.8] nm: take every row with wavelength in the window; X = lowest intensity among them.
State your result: 15.9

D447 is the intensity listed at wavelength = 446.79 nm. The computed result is 18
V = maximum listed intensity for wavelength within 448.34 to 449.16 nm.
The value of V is 20.4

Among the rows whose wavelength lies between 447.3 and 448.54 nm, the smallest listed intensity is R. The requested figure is 17.3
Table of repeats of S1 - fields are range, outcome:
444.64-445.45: 19.7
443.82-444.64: 19.3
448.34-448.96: 17.7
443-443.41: 15.2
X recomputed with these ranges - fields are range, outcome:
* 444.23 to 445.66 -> 16.3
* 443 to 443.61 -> 14.3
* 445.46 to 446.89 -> 14.4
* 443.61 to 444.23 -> 19.3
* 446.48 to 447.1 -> 15.5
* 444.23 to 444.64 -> 18.6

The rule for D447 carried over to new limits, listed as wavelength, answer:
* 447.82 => 20.8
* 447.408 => 19.5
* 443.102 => 16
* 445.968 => 14.4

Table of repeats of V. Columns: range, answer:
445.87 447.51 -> 19.8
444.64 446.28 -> 20.7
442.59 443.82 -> 19.6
